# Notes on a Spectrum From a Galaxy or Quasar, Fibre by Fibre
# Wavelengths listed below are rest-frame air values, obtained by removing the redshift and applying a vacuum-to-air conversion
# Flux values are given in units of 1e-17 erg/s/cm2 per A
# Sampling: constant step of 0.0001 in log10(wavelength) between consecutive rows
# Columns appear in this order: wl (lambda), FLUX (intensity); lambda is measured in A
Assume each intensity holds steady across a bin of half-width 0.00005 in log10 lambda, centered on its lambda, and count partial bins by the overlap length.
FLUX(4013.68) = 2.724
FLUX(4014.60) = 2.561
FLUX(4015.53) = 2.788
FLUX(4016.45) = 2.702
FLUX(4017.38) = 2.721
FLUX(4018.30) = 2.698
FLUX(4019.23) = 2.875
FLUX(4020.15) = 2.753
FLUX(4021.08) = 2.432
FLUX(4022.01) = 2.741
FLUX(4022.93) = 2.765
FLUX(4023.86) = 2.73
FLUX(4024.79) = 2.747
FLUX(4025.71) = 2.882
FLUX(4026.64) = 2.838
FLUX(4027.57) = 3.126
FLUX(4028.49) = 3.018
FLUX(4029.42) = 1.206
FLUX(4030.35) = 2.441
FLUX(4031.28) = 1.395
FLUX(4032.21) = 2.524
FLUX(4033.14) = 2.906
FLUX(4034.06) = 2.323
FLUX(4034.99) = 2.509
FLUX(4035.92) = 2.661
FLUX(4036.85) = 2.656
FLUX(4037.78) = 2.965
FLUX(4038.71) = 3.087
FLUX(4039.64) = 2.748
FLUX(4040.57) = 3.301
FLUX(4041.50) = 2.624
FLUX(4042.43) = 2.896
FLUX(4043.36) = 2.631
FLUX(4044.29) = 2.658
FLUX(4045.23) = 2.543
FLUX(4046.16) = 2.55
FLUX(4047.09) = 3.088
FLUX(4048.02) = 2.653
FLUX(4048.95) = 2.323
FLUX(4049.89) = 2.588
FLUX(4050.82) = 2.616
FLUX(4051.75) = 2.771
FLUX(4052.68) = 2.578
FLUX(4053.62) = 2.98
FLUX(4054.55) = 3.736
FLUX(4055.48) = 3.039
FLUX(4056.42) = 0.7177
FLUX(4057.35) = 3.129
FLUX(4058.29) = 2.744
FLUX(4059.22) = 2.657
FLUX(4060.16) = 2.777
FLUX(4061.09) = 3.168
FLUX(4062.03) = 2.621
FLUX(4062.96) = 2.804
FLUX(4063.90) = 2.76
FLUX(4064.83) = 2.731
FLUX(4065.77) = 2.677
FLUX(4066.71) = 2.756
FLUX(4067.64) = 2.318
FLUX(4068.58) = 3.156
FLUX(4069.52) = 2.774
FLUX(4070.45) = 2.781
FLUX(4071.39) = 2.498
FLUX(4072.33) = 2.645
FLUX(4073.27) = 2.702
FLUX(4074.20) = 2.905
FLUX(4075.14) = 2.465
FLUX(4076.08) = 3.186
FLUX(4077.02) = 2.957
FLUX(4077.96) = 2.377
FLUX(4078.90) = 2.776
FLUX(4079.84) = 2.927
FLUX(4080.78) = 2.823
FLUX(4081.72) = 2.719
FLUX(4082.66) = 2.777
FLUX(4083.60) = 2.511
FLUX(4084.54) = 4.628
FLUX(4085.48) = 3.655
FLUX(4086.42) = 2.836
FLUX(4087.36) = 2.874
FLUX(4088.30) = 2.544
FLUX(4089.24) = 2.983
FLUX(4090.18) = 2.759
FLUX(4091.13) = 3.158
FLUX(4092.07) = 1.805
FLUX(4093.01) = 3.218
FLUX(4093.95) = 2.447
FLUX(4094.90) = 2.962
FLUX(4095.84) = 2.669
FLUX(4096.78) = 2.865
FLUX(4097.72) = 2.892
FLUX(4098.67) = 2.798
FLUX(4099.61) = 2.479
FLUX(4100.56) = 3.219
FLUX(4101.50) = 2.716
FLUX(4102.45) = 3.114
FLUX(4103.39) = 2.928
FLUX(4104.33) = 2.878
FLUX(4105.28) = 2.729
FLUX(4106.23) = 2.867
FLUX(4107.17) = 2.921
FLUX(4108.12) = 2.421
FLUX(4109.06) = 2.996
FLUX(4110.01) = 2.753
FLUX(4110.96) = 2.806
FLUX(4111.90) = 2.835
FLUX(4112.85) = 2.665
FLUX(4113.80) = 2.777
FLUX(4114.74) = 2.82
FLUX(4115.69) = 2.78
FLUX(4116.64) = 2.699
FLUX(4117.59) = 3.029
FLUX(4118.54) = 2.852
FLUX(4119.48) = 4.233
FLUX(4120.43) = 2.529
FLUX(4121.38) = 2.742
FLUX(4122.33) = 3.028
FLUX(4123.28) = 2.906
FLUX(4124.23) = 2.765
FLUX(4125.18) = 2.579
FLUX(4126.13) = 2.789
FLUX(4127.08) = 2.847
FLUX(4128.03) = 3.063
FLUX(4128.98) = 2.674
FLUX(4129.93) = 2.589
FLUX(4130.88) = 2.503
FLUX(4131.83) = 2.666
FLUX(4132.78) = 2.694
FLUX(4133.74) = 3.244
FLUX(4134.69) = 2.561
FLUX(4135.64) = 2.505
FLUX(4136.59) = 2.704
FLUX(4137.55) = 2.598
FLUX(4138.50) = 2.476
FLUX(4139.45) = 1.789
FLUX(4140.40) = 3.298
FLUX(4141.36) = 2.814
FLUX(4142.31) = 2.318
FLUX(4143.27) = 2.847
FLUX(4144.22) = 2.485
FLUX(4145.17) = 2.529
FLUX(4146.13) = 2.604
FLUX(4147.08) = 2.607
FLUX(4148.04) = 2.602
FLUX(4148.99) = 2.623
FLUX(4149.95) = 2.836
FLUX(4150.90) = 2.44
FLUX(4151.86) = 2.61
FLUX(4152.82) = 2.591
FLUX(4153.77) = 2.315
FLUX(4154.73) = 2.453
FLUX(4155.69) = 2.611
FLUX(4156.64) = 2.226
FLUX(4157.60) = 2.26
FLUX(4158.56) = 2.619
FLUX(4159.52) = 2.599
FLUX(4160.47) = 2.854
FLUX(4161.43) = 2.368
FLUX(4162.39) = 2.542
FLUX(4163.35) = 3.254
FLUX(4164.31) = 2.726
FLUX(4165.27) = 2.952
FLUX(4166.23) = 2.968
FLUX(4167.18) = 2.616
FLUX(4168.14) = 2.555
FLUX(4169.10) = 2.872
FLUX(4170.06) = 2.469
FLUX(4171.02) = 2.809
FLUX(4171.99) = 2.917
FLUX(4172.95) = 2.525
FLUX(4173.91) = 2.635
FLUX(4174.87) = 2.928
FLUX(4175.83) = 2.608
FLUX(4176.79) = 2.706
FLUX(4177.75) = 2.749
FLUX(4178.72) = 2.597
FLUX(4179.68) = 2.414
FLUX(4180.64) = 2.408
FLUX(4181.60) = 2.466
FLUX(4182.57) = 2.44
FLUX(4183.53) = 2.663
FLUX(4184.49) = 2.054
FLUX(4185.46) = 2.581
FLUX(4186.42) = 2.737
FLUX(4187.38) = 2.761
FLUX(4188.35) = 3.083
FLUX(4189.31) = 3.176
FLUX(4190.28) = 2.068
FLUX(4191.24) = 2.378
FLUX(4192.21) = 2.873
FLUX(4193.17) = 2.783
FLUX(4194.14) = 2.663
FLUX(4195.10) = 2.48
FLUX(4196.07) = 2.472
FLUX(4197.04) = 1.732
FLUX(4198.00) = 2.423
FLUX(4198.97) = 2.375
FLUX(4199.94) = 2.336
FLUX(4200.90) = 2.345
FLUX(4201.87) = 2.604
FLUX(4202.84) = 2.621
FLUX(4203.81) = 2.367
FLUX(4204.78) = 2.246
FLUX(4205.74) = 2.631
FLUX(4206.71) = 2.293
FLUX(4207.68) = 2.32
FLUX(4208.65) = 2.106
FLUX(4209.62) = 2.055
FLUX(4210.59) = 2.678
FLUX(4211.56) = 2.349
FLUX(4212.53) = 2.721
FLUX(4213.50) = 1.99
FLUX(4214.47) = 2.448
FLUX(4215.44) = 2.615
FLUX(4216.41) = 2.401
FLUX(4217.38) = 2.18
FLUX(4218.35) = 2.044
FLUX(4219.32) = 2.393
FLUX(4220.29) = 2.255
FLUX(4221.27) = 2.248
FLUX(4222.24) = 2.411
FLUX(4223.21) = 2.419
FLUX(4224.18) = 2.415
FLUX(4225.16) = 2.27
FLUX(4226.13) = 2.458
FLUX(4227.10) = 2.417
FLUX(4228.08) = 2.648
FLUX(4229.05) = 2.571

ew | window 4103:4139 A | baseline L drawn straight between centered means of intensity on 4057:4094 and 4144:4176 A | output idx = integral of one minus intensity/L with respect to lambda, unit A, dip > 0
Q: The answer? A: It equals -1.0 A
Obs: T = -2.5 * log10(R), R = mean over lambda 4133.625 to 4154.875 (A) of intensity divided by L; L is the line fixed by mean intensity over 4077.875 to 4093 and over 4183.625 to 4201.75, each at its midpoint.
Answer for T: 0.04 mag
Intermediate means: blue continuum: 2.91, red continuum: 2.52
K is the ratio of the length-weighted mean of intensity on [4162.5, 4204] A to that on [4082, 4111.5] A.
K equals 0.91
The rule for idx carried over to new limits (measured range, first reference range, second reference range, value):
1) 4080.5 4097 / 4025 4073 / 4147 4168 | -1.53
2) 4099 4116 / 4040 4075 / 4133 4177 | -0.86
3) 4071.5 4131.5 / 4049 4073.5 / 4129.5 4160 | -4.43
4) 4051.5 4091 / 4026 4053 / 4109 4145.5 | -2.06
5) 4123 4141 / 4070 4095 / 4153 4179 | 0.25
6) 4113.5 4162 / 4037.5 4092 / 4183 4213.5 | -1.15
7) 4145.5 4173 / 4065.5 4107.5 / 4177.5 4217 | -0.42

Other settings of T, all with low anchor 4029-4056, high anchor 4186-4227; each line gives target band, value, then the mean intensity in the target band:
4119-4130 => -0.15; 2.91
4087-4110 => -0.09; 2.8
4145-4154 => -0.03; 2.58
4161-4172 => -0.11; 2.75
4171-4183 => -0.06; 2.62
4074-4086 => -0.15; 2.98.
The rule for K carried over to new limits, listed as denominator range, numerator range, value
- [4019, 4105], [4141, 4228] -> 0.92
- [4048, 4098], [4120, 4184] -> 0.95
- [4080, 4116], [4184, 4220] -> 0.85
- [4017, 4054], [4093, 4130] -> 1.07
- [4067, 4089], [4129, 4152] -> 0.92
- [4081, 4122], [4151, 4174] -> 0.91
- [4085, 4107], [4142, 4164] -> 0.91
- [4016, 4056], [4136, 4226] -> 0.94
